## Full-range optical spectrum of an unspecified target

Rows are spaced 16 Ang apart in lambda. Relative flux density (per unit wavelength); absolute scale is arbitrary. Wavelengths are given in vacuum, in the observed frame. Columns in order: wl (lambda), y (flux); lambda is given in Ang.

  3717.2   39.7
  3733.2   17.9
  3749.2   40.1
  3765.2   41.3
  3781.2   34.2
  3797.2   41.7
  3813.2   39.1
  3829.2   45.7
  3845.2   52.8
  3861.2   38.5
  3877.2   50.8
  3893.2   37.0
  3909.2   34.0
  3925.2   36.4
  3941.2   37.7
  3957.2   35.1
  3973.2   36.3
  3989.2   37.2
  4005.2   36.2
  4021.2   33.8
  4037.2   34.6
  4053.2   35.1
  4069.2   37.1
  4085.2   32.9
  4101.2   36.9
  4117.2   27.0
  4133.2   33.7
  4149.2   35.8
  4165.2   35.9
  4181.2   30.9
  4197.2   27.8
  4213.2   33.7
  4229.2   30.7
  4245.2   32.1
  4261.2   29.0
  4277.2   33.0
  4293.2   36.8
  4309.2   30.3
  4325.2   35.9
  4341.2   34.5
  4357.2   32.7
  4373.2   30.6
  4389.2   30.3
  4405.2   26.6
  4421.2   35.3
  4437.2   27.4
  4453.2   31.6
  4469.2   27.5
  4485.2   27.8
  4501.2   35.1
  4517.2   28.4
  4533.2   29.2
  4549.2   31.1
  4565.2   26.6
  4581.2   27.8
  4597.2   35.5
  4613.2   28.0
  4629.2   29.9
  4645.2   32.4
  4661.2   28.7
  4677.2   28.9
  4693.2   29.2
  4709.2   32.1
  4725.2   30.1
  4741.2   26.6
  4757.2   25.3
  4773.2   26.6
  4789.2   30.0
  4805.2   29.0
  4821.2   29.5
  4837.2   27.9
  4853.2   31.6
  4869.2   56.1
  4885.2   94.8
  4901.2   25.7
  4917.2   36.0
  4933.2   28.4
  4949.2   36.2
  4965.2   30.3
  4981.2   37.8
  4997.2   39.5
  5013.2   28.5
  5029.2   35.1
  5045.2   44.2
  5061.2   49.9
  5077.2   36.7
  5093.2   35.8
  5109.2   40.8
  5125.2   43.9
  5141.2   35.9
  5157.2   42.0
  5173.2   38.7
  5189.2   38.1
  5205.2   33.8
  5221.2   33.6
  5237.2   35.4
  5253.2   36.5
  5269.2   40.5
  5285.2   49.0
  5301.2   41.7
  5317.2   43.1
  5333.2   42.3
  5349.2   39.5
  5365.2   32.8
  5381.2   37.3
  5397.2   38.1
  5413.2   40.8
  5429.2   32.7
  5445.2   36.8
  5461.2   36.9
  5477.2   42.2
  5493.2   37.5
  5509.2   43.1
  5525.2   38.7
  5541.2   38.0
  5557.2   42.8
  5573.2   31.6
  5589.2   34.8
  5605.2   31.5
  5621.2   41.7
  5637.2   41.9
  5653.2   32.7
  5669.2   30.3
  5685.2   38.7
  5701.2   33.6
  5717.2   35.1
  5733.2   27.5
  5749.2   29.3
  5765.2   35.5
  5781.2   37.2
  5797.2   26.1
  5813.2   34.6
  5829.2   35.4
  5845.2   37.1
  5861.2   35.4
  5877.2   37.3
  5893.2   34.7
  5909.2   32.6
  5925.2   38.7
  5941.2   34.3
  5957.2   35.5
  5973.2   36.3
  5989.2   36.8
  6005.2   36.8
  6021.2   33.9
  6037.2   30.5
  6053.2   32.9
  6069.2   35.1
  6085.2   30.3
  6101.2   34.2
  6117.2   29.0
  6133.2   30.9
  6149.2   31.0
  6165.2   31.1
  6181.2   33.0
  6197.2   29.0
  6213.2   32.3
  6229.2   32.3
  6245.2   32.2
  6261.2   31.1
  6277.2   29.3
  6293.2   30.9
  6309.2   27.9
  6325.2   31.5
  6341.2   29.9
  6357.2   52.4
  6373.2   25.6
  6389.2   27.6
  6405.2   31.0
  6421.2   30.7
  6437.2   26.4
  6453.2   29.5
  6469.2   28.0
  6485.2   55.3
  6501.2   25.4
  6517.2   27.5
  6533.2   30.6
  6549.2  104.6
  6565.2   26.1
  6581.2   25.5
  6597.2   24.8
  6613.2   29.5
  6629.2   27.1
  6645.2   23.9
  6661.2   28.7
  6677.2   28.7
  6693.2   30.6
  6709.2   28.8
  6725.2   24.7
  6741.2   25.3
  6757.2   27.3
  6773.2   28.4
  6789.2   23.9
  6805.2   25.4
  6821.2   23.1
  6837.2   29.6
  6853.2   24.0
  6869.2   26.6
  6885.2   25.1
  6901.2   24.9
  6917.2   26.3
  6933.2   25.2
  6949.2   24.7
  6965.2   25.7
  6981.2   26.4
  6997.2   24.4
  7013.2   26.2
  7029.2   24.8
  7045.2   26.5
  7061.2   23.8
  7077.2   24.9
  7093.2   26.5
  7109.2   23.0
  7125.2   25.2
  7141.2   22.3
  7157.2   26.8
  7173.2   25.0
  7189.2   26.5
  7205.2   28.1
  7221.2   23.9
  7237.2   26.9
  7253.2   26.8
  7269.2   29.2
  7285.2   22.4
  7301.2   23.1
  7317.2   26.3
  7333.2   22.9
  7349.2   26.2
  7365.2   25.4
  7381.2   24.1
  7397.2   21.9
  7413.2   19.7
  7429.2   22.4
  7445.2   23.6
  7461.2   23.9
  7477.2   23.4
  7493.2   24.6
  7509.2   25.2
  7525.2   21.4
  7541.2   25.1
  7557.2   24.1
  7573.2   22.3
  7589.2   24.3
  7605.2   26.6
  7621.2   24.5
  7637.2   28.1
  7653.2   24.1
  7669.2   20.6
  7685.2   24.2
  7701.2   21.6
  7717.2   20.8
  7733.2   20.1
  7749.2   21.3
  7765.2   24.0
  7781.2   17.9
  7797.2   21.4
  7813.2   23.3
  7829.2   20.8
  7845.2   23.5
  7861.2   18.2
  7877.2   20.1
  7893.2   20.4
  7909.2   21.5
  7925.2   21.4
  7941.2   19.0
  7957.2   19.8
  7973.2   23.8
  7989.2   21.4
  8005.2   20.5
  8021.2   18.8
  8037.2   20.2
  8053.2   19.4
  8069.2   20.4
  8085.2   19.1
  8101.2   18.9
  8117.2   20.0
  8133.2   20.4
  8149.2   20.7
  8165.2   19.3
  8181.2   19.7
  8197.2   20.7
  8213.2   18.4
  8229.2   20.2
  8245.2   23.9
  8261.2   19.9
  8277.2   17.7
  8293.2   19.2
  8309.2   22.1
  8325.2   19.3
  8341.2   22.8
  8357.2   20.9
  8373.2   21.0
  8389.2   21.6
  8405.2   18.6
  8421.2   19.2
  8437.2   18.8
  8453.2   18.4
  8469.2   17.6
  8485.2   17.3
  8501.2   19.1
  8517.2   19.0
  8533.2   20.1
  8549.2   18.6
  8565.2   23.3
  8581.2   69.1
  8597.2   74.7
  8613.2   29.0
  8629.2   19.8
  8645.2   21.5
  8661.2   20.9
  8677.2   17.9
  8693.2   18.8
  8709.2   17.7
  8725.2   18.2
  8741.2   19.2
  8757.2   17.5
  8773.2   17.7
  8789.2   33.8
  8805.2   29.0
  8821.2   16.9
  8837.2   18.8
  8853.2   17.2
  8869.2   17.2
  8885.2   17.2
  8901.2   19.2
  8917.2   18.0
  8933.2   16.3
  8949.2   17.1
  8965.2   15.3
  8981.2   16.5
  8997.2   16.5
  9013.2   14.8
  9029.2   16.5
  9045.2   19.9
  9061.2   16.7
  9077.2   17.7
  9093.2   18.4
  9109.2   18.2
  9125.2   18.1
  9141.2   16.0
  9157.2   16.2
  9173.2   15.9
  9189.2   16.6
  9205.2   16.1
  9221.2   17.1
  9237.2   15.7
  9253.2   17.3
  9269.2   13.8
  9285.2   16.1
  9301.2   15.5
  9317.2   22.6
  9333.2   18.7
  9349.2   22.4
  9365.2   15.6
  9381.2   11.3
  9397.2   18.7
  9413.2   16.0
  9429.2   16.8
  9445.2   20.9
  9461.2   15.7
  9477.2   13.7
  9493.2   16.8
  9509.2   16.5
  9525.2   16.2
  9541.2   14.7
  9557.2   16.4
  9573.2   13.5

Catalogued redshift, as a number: 0.308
